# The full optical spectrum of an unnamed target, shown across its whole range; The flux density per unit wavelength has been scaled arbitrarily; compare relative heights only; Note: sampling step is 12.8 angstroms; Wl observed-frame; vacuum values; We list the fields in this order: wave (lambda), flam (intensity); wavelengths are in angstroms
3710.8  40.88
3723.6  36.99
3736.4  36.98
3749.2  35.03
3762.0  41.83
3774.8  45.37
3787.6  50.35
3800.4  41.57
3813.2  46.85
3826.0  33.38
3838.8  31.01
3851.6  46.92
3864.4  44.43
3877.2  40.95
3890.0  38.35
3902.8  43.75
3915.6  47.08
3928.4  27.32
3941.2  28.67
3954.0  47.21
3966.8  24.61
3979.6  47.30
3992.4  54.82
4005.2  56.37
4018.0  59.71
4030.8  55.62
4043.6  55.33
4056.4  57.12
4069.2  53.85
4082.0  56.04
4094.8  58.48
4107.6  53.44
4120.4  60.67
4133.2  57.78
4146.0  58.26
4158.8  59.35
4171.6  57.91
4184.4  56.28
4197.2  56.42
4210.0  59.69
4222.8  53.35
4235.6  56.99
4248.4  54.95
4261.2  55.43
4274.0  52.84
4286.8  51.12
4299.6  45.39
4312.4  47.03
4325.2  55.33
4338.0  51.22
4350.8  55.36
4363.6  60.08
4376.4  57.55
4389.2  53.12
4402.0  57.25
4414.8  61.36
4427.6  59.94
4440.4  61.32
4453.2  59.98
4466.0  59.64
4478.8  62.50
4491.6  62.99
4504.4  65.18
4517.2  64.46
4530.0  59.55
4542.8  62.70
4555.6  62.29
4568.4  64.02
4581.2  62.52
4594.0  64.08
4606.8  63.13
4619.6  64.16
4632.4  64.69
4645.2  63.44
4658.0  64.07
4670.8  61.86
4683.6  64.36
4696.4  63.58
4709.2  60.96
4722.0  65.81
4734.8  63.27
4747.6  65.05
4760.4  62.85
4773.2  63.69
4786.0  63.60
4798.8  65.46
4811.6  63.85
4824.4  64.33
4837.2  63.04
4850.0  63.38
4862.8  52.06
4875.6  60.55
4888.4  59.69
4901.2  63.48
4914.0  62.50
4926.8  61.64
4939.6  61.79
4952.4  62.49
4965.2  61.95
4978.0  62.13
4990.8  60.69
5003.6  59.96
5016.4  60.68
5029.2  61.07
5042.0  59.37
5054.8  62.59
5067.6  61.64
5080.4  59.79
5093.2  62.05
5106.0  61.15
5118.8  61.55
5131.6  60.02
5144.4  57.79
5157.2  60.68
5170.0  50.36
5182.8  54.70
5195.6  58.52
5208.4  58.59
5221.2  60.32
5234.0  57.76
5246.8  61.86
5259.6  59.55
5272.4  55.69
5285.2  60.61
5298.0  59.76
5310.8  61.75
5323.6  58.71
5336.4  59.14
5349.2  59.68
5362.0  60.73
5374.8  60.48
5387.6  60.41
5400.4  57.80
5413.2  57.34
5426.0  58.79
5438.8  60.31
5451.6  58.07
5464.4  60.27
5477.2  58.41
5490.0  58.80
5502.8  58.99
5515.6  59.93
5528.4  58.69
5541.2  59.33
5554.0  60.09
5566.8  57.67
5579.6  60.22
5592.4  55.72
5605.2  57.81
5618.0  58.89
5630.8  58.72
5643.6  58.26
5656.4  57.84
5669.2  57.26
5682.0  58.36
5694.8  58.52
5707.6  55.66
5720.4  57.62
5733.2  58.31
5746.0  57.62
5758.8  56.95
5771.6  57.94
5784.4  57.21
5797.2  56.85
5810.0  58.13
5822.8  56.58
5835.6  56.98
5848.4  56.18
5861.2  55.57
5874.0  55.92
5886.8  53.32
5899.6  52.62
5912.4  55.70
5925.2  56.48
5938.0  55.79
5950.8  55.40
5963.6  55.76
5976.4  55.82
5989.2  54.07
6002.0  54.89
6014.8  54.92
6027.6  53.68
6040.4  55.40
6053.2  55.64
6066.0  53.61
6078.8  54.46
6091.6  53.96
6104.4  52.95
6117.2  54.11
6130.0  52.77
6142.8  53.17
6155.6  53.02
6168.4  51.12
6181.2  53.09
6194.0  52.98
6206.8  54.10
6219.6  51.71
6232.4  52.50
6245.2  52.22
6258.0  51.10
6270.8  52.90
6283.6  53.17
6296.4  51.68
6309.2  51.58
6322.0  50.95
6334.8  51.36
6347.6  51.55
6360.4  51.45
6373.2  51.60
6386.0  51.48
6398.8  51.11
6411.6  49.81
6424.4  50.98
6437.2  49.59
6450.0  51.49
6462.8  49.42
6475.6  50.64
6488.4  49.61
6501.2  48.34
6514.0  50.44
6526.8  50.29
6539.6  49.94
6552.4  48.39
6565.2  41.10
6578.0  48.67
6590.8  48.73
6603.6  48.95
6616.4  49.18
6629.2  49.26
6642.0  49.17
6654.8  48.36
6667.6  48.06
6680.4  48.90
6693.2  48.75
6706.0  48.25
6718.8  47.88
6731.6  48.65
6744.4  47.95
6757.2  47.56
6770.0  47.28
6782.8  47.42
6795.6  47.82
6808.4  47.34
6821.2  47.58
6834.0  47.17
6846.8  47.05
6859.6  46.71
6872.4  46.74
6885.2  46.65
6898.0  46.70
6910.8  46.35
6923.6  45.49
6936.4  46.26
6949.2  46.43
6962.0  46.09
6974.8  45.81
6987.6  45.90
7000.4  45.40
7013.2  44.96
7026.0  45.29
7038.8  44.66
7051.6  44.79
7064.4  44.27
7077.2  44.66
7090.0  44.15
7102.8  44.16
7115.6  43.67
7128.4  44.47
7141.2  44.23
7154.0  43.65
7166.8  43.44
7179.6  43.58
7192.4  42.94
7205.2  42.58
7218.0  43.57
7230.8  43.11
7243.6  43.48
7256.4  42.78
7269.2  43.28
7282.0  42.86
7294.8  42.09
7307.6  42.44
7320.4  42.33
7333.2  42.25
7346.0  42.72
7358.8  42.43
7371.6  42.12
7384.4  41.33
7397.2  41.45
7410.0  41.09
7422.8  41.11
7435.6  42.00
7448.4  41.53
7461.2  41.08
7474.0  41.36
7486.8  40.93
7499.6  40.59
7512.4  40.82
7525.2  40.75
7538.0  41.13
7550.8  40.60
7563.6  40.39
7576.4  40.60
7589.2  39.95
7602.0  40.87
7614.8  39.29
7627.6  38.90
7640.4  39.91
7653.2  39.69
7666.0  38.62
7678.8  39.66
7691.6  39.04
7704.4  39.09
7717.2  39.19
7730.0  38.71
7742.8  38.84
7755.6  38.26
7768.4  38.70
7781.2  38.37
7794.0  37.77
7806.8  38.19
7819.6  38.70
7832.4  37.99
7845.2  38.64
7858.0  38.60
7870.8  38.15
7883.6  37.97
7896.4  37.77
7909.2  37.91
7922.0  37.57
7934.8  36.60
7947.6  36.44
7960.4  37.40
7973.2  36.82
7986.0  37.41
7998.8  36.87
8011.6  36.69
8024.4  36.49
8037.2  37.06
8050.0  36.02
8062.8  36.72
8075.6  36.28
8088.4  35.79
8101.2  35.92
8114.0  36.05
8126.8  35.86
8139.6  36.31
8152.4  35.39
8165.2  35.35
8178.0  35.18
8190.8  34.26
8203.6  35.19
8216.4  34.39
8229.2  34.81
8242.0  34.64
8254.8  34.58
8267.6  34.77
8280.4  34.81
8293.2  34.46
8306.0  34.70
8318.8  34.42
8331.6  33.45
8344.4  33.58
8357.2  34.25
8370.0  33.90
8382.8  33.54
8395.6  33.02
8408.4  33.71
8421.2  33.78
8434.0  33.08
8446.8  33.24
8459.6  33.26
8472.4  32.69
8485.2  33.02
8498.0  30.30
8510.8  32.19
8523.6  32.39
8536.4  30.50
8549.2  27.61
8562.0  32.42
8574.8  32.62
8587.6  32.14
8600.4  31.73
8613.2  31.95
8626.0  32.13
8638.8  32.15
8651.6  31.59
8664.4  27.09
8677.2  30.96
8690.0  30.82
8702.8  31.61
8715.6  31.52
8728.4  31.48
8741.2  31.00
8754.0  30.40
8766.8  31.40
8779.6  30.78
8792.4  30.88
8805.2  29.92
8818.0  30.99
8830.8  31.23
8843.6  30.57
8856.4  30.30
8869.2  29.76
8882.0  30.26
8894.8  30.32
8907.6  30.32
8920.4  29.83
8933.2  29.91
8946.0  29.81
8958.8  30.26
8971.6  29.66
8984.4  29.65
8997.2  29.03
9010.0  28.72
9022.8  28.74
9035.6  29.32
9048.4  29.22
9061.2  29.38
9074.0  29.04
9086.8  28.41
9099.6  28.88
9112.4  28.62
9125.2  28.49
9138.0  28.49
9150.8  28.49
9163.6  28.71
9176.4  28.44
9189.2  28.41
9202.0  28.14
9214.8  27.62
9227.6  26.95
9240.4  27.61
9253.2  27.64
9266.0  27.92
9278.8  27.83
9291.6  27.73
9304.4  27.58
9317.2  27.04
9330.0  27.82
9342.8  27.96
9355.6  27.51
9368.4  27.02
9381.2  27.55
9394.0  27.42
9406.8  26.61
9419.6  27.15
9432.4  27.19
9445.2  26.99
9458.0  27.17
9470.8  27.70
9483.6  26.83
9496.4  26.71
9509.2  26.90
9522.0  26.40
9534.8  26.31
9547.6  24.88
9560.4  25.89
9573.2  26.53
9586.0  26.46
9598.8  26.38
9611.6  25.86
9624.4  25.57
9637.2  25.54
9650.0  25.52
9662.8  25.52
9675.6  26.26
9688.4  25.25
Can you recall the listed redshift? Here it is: 0.000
